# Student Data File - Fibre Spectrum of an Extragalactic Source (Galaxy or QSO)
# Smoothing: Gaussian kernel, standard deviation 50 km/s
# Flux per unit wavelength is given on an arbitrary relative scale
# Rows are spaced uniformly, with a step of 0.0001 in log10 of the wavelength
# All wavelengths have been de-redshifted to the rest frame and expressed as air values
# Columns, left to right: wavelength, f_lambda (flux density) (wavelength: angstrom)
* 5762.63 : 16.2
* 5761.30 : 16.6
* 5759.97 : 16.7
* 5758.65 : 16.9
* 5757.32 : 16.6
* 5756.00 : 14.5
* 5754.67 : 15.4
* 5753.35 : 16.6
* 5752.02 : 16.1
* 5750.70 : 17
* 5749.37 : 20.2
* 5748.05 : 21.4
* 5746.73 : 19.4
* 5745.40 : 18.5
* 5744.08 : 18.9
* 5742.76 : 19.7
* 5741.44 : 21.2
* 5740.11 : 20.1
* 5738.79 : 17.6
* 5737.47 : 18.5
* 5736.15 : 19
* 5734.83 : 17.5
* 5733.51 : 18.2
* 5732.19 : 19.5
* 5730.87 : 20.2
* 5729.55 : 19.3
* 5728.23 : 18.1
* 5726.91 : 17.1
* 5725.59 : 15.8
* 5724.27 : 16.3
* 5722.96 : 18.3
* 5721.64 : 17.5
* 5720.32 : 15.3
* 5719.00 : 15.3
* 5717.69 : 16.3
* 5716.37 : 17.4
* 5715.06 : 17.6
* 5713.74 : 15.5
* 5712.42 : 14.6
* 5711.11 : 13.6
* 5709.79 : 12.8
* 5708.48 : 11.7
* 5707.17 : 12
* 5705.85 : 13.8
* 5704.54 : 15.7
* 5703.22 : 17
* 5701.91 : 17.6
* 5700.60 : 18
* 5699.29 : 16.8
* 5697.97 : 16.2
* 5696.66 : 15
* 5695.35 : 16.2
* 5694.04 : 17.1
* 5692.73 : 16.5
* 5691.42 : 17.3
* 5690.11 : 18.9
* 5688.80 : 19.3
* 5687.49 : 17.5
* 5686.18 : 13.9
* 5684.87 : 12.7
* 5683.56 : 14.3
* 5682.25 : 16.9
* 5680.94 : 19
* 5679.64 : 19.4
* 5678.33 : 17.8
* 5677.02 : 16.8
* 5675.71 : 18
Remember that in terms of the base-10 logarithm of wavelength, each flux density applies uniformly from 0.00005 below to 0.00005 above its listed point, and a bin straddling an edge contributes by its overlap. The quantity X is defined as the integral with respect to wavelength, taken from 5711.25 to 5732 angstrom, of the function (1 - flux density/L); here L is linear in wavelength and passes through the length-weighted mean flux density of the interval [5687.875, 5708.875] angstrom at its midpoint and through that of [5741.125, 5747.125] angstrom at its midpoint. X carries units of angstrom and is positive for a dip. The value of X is 1.1 angstrom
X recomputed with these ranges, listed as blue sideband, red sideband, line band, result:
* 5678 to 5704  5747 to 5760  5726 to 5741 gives -1.3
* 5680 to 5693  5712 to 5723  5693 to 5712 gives 1.4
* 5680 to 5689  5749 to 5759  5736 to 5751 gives -2.6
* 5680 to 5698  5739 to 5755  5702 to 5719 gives 2.4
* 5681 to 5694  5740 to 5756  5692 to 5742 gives 2.2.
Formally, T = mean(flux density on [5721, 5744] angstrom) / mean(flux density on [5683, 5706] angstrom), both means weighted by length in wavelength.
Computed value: 1.1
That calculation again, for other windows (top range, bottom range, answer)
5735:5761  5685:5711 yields 1.14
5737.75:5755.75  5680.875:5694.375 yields 1.12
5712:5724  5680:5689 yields 1.02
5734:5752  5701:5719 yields 1.26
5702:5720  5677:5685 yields 0.88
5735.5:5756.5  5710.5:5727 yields 1.14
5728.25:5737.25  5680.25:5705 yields 1.13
